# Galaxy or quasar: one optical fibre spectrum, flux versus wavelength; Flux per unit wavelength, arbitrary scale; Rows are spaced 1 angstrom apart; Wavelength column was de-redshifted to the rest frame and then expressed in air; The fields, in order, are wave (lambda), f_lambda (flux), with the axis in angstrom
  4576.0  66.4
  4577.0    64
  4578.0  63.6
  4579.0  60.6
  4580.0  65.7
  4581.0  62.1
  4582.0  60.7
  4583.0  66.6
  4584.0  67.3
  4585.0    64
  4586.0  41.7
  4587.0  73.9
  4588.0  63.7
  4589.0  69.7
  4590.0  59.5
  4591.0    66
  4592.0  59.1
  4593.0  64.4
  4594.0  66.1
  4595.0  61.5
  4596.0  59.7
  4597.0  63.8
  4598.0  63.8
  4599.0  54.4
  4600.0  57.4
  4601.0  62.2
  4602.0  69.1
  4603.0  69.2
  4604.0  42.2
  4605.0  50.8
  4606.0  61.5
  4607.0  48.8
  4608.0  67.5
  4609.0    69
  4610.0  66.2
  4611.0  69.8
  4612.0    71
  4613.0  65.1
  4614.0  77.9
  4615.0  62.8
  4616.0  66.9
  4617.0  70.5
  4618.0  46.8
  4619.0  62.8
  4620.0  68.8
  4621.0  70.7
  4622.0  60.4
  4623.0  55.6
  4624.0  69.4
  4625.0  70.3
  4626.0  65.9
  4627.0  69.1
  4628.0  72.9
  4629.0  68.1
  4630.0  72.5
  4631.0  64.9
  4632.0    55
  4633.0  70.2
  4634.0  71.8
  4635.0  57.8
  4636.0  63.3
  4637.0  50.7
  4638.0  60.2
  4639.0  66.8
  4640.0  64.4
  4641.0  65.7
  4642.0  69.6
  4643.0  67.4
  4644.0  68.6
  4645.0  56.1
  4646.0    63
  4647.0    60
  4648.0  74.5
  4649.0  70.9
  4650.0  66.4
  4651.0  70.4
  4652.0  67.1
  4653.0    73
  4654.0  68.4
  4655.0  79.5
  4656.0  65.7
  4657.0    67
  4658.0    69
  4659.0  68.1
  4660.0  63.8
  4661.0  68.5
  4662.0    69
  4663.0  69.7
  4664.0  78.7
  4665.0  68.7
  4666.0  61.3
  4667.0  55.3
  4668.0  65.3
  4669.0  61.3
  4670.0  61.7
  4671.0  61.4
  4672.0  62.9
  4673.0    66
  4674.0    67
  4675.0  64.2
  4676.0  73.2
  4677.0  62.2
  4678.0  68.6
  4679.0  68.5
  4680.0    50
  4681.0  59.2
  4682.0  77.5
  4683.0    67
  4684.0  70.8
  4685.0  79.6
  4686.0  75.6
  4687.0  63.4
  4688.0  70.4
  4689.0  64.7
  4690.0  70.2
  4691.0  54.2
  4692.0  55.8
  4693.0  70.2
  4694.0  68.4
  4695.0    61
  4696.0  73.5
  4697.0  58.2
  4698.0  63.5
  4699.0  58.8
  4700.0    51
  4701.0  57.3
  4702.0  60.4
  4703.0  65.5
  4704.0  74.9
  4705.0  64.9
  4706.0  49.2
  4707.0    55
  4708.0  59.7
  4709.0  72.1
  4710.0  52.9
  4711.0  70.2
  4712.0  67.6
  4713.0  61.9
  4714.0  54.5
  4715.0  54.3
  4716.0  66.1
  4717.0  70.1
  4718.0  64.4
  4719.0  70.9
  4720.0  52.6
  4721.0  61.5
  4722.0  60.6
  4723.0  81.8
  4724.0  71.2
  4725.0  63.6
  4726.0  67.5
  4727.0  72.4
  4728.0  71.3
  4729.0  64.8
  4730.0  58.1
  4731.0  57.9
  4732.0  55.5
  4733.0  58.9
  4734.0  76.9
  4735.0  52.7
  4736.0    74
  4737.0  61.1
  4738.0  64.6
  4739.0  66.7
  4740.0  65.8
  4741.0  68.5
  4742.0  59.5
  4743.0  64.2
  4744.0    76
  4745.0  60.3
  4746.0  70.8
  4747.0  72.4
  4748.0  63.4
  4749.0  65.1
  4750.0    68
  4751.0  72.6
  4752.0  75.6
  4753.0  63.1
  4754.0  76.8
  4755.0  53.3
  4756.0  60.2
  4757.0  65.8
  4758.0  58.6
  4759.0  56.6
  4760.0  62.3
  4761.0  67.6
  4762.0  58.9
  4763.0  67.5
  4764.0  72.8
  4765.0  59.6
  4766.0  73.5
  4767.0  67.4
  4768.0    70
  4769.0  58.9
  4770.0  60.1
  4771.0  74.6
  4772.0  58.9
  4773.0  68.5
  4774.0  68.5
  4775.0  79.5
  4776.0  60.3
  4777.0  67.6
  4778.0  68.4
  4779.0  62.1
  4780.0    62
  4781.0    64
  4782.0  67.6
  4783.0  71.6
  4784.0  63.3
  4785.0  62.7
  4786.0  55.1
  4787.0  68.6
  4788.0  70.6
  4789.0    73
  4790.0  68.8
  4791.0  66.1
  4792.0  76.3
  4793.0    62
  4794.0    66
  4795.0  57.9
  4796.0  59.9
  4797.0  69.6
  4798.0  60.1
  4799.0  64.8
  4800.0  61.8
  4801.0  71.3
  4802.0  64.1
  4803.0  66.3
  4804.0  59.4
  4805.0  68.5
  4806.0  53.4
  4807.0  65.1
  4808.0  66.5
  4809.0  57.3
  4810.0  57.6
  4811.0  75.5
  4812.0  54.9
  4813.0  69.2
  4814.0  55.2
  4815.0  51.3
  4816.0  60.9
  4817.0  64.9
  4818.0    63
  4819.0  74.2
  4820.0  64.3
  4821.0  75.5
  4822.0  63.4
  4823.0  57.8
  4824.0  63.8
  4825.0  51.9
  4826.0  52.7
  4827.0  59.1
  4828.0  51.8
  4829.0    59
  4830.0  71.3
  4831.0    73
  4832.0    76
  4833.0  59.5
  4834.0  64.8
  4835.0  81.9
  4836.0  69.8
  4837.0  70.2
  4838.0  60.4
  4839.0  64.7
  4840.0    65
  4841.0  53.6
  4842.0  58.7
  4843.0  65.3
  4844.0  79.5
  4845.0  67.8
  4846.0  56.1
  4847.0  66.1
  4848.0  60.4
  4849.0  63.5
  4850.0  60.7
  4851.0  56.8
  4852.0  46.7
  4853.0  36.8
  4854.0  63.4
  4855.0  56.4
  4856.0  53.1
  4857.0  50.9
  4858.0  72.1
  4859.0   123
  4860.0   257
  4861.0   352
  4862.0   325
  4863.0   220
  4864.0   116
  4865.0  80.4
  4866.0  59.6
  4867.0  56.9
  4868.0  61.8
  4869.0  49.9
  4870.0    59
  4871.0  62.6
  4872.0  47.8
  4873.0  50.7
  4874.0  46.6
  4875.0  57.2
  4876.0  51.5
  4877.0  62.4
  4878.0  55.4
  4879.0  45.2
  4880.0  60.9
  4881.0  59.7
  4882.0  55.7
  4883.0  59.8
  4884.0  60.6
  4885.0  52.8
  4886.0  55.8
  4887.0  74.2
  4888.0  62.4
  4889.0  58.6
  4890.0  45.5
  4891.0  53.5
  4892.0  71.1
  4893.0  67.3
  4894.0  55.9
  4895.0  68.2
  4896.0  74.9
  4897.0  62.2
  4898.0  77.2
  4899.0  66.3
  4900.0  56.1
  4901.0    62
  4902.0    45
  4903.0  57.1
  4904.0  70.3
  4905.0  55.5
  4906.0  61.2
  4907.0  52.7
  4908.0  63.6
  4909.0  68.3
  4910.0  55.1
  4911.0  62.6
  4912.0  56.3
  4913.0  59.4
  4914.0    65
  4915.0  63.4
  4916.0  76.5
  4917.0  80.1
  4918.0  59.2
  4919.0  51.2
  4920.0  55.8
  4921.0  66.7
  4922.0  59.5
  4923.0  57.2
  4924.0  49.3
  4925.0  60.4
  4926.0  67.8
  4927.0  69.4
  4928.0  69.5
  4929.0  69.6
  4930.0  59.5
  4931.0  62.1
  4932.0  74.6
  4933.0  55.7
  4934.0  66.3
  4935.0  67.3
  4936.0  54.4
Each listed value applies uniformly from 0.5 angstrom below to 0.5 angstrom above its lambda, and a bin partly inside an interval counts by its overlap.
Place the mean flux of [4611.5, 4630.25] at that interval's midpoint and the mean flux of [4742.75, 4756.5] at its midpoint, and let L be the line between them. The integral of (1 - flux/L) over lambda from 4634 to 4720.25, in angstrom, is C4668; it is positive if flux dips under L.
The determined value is 2.57 angstrom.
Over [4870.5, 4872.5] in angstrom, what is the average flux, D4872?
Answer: 55.2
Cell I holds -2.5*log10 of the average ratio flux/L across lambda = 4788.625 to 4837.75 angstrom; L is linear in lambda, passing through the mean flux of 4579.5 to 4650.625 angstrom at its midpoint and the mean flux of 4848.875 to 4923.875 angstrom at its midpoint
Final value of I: 0.105 mag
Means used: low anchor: 64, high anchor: 73.3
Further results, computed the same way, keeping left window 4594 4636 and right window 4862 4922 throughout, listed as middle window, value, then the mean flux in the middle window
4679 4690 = -0.056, 68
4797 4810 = 0.036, 63.2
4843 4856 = 0.108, 59.5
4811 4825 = 0.042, 63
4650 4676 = -0.044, 67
